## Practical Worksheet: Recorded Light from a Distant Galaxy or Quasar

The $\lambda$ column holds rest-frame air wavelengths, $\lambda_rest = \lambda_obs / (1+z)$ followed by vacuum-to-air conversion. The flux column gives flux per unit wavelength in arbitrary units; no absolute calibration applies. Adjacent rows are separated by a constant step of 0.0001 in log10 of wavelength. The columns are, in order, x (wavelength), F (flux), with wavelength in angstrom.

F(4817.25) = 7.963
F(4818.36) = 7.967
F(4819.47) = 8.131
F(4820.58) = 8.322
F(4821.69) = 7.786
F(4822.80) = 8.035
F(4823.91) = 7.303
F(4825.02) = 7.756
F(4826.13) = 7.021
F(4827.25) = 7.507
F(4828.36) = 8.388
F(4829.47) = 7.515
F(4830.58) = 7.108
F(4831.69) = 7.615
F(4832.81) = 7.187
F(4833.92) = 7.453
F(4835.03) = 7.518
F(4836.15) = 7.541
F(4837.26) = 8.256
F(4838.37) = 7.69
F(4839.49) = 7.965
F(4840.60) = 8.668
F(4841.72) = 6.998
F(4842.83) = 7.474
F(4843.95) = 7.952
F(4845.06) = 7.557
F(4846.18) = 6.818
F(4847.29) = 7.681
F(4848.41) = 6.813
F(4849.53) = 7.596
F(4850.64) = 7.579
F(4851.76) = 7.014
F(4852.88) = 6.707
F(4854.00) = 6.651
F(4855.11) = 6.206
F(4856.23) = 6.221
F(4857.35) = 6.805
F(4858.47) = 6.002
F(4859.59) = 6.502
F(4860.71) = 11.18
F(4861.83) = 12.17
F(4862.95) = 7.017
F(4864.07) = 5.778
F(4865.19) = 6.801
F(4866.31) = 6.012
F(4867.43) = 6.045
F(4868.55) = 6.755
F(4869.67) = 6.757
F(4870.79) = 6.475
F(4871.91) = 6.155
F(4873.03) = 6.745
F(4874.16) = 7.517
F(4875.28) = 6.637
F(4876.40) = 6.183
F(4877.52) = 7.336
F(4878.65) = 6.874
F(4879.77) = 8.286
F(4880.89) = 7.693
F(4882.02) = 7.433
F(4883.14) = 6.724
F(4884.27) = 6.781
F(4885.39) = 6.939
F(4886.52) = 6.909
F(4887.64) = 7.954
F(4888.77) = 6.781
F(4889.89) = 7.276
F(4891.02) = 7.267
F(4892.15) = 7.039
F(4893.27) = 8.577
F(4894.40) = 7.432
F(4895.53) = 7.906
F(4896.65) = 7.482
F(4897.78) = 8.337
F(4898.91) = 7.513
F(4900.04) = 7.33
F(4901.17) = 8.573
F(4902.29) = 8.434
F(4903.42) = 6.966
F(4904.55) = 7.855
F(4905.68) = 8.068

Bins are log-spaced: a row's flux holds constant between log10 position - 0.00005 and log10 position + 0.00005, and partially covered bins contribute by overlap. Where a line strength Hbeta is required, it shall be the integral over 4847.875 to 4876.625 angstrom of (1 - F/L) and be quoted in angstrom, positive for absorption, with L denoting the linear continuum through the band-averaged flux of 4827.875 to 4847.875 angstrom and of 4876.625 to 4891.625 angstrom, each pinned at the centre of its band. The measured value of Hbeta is 1.5 angstrom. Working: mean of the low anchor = 7.63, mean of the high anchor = 7.22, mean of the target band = 7.02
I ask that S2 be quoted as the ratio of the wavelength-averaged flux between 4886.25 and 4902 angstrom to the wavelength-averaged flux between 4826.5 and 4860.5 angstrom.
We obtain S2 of 1.04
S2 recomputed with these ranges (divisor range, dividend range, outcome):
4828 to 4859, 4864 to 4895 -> 0.96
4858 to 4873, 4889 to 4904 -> 1.07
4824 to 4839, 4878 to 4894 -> 0.97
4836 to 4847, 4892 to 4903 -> 1.02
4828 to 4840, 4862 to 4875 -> 0.88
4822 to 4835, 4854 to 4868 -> 0.96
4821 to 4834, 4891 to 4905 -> 1.03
